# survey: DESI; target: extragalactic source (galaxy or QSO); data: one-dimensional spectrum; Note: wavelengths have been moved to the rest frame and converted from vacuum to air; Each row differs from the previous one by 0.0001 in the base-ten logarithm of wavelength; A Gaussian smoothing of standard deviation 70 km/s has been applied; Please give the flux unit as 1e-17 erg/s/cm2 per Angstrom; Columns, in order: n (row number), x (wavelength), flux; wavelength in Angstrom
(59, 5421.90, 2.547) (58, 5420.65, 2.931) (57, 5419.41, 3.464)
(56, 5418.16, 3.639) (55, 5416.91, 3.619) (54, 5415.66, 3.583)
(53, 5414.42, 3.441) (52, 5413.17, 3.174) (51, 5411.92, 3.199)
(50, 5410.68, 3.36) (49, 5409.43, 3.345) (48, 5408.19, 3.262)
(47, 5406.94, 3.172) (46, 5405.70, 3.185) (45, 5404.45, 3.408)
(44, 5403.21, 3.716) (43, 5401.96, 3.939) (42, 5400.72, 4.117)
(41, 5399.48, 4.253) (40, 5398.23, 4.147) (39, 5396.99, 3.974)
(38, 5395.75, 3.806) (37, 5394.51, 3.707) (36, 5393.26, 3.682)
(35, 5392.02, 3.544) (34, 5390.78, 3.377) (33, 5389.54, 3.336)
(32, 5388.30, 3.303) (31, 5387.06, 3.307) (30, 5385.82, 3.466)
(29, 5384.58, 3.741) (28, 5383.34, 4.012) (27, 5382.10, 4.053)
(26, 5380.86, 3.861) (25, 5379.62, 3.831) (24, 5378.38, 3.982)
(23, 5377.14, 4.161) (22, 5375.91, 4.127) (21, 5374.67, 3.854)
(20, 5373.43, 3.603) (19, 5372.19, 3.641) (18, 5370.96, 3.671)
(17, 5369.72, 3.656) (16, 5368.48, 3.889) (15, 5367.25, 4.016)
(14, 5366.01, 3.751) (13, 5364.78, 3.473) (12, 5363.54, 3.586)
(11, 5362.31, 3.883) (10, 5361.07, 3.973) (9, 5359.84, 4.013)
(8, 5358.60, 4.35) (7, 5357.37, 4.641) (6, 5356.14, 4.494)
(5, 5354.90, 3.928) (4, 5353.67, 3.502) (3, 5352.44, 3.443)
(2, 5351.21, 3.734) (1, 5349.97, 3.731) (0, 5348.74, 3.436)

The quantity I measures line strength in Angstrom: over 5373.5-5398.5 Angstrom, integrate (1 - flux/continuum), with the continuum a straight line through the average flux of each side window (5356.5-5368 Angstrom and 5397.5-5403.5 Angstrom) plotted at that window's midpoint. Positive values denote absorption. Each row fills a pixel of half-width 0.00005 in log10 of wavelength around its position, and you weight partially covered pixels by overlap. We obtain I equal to 1.7 Angstrom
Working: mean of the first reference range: 3.98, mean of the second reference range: 4.05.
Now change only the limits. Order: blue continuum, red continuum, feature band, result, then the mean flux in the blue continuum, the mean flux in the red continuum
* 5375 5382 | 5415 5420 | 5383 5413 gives 1.55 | 3.99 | 3.58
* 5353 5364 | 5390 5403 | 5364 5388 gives 1.01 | 4.05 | 3.84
